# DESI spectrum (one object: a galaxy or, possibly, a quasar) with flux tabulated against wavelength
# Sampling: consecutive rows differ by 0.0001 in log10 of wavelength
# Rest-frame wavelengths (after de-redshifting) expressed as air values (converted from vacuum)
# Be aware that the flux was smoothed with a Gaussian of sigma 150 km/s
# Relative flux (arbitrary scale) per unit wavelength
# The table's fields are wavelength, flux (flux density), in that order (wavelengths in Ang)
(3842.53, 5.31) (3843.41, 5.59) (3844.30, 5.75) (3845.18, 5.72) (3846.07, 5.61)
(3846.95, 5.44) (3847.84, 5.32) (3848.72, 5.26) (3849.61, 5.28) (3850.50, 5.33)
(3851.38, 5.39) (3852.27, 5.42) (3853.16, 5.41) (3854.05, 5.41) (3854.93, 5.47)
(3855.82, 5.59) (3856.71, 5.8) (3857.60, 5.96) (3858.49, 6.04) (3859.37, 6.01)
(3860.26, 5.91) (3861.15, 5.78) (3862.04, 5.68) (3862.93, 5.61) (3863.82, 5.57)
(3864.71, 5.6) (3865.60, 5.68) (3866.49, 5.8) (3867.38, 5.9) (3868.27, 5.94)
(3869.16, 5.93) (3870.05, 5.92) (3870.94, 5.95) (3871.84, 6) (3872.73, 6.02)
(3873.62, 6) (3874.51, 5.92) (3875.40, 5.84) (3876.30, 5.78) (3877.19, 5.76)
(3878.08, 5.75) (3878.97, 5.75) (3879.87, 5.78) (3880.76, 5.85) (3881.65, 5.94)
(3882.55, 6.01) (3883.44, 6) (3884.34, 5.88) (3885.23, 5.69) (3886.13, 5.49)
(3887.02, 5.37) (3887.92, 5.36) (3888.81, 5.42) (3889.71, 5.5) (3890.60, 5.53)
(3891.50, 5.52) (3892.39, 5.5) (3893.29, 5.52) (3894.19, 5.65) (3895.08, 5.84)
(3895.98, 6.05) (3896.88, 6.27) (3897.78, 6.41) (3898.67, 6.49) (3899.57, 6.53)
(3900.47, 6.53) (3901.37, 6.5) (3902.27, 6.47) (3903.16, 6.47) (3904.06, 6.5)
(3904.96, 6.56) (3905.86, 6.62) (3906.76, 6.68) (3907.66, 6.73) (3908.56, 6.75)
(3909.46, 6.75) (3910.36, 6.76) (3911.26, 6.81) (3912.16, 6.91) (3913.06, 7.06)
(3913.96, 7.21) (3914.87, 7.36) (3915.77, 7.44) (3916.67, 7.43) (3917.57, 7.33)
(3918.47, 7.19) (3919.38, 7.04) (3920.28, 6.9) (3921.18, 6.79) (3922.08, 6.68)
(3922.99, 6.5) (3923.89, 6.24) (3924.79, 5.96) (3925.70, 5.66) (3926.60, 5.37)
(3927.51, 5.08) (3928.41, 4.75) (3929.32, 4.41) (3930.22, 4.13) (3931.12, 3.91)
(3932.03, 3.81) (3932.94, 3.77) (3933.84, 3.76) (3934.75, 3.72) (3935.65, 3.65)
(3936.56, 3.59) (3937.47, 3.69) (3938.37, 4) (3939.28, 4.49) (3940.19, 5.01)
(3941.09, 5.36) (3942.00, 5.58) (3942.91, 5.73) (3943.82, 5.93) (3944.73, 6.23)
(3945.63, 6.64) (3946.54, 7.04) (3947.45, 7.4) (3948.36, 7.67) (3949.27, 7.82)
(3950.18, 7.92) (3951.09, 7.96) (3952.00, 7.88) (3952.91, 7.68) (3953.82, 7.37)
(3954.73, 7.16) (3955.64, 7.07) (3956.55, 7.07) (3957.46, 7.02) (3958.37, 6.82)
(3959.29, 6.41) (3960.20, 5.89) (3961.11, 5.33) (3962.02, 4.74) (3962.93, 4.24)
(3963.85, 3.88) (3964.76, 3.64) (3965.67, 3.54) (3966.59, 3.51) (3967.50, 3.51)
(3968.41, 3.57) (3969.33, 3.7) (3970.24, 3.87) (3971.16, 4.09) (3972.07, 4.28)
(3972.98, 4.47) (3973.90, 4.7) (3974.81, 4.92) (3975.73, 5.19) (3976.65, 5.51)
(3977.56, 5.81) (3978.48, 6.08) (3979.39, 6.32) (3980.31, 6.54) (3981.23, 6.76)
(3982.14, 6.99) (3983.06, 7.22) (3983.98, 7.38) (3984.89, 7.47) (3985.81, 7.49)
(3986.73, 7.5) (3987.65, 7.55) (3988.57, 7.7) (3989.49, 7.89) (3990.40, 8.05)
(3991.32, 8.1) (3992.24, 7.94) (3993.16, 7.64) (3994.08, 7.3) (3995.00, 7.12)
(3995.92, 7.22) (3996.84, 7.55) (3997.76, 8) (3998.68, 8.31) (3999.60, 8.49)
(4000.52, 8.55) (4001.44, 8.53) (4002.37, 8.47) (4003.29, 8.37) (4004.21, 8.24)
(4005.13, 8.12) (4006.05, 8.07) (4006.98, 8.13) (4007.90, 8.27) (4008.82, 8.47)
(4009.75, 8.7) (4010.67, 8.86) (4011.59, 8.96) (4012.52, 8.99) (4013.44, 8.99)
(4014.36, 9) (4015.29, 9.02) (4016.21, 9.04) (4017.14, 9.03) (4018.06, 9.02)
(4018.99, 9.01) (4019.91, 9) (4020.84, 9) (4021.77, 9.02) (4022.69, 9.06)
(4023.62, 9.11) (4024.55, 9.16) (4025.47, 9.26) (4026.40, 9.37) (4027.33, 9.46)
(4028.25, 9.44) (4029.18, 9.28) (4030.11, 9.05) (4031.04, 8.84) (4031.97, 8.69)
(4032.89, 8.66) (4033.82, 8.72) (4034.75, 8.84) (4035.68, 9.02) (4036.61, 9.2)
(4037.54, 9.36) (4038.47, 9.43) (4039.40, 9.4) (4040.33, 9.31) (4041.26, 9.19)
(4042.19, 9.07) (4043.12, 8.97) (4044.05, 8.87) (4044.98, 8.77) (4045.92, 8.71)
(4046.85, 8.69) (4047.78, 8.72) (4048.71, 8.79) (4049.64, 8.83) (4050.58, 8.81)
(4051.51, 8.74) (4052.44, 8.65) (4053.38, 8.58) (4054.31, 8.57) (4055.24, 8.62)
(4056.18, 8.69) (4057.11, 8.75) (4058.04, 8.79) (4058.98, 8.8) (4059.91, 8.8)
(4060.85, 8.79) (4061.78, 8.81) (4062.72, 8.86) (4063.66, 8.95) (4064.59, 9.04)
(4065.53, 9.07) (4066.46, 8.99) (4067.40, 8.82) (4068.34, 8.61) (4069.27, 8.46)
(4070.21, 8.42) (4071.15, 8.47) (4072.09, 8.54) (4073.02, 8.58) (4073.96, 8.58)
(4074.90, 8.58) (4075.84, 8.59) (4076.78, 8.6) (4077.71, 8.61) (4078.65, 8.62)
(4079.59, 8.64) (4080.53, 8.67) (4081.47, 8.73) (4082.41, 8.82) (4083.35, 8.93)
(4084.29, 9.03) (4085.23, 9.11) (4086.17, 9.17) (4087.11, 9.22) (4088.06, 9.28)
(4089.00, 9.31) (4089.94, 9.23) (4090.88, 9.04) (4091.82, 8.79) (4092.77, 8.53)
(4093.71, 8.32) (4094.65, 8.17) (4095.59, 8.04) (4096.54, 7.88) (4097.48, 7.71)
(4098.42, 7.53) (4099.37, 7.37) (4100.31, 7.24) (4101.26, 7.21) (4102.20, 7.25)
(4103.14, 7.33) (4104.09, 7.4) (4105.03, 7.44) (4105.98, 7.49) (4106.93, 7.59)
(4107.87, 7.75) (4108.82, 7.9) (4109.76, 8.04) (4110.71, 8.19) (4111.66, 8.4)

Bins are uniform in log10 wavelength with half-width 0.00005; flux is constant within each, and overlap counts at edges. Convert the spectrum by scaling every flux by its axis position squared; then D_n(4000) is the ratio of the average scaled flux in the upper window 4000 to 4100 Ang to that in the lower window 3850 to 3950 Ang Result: 1.61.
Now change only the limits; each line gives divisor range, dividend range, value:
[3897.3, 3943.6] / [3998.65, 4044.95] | 1.60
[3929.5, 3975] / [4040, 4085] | 1.75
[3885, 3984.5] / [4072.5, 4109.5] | 1.54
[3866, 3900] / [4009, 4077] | 1.65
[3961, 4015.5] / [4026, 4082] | 1.34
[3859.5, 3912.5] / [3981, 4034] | 1.49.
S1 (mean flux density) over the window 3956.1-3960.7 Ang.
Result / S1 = 6.63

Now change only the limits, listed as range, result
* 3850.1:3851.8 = 5.38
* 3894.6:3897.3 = 6.05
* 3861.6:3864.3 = 5.62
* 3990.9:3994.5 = 7.74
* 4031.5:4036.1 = 8.79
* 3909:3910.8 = 6.76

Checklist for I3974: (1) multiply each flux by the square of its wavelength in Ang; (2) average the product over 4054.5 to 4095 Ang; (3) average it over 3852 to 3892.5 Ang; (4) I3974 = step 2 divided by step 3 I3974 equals 1.7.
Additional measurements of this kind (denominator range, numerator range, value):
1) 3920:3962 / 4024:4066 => 1.61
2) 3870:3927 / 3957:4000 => 1.02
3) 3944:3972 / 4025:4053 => 1.60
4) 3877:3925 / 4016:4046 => 1.53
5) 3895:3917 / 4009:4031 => 1.43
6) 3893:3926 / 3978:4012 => 1.23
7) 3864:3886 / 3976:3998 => 1.30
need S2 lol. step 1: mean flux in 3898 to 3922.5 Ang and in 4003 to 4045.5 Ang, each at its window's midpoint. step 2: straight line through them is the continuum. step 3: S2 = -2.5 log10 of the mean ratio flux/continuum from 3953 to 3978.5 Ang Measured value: 0.46 mag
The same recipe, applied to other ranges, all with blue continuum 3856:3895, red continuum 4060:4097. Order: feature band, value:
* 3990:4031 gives -0.11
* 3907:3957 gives 0.08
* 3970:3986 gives 0.24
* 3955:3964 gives 0.18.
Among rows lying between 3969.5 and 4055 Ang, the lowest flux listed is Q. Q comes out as 3.87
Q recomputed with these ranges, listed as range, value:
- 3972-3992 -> 4.28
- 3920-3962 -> 3.59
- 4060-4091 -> 8.42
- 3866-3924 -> 5.36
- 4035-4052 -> 8.69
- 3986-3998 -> 7.12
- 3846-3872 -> 5.26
